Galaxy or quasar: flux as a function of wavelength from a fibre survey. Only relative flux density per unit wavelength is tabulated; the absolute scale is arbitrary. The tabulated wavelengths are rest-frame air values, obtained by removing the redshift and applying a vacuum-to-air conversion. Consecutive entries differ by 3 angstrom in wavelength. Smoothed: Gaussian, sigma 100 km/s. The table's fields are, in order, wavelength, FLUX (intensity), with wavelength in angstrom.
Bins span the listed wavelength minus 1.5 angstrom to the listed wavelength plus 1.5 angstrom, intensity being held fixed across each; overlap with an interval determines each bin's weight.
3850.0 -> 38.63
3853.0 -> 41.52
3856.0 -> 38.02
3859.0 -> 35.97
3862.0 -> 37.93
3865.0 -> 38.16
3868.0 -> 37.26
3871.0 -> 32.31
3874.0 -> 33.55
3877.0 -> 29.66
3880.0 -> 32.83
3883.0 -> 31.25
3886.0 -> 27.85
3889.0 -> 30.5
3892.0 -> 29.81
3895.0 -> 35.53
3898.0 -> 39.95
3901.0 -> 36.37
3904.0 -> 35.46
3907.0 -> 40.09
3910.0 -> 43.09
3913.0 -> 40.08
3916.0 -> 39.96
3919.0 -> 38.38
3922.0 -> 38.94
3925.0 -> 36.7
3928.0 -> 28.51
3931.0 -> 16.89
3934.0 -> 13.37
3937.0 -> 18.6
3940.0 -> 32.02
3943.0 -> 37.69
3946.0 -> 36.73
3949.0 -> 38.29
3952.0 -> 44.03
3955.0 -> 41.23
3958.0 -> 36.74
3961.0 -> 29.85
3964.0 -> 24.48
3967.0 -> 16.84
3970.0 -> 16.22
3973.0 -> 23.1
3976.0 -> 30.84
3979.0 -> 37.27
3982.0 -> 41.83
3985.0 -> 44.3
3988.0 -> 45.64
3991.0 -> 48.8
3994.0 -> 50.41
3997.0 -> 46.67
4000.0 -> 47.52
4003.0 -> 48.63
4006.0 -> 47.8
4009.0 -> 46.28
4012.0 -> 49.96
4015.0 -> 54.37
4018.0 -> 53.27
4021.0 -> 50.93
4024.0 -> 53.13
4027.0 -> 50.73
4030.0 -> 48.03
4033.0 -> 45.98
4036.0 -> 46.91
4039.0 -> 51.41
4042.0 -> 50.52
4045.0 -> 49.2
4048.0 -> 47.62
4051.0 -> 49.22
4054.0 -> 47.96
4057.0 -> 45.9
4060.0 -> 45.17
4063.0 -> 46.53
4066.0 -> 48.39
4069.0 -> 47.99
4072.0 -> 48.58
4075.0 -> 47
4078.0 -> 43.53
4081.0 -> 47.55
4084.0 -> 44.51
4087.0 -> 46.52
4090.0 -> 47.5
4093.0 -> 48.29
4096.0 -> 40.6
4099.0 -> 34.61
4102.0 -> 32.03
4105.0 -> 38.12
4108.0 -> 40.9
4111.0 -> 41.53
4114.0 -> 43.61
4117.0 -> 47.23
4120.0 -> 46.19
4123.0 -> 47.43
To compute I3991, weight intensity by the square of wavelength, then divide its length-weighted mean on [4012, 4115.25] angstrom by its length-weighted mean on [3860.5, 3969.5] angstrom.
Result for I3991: 1.51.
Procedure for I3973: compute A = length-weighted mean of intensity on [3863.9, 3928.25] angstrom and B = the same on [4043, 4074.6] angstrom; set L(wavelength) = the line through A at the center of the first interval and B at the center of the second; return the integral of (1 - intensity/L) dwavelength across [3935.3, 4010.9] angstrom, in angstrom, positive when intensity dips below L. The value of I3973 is 7.6 angstrom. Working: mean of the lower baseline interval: 35.4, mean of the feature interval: 37.3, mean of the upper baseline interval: 47.7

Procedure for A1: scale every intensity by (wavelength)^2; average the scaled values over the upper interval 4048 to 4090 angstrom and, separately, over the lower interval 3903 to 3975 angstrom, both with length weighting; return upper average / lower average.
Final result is 1.57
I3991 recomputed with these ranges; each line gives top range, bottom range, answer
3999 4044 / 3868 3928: 1.50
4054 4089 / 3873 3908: 1.52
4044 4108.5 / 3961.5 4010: 1.22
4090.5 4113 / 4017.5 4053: 0.83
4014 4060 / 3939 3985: 1.56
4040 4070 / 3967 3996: 1.35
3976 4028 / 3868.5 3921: 1.43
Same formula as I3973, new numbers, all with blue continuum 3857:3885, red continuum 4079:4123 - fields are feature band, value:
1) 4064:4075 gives -1.7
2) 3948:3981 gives 6.0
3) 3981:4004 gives -4.7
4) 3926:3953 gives 5.5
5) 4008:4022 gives -4.0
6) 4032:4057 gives -4.7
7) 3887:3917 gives -1.2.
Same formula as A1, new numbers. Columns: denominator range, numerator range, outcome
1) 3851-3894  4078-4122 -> 1.41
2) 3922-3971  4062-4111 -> 1.58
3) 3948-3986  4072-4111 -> 1.40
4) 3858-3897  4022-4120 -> 1.52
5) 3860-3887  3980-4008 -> 1.48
